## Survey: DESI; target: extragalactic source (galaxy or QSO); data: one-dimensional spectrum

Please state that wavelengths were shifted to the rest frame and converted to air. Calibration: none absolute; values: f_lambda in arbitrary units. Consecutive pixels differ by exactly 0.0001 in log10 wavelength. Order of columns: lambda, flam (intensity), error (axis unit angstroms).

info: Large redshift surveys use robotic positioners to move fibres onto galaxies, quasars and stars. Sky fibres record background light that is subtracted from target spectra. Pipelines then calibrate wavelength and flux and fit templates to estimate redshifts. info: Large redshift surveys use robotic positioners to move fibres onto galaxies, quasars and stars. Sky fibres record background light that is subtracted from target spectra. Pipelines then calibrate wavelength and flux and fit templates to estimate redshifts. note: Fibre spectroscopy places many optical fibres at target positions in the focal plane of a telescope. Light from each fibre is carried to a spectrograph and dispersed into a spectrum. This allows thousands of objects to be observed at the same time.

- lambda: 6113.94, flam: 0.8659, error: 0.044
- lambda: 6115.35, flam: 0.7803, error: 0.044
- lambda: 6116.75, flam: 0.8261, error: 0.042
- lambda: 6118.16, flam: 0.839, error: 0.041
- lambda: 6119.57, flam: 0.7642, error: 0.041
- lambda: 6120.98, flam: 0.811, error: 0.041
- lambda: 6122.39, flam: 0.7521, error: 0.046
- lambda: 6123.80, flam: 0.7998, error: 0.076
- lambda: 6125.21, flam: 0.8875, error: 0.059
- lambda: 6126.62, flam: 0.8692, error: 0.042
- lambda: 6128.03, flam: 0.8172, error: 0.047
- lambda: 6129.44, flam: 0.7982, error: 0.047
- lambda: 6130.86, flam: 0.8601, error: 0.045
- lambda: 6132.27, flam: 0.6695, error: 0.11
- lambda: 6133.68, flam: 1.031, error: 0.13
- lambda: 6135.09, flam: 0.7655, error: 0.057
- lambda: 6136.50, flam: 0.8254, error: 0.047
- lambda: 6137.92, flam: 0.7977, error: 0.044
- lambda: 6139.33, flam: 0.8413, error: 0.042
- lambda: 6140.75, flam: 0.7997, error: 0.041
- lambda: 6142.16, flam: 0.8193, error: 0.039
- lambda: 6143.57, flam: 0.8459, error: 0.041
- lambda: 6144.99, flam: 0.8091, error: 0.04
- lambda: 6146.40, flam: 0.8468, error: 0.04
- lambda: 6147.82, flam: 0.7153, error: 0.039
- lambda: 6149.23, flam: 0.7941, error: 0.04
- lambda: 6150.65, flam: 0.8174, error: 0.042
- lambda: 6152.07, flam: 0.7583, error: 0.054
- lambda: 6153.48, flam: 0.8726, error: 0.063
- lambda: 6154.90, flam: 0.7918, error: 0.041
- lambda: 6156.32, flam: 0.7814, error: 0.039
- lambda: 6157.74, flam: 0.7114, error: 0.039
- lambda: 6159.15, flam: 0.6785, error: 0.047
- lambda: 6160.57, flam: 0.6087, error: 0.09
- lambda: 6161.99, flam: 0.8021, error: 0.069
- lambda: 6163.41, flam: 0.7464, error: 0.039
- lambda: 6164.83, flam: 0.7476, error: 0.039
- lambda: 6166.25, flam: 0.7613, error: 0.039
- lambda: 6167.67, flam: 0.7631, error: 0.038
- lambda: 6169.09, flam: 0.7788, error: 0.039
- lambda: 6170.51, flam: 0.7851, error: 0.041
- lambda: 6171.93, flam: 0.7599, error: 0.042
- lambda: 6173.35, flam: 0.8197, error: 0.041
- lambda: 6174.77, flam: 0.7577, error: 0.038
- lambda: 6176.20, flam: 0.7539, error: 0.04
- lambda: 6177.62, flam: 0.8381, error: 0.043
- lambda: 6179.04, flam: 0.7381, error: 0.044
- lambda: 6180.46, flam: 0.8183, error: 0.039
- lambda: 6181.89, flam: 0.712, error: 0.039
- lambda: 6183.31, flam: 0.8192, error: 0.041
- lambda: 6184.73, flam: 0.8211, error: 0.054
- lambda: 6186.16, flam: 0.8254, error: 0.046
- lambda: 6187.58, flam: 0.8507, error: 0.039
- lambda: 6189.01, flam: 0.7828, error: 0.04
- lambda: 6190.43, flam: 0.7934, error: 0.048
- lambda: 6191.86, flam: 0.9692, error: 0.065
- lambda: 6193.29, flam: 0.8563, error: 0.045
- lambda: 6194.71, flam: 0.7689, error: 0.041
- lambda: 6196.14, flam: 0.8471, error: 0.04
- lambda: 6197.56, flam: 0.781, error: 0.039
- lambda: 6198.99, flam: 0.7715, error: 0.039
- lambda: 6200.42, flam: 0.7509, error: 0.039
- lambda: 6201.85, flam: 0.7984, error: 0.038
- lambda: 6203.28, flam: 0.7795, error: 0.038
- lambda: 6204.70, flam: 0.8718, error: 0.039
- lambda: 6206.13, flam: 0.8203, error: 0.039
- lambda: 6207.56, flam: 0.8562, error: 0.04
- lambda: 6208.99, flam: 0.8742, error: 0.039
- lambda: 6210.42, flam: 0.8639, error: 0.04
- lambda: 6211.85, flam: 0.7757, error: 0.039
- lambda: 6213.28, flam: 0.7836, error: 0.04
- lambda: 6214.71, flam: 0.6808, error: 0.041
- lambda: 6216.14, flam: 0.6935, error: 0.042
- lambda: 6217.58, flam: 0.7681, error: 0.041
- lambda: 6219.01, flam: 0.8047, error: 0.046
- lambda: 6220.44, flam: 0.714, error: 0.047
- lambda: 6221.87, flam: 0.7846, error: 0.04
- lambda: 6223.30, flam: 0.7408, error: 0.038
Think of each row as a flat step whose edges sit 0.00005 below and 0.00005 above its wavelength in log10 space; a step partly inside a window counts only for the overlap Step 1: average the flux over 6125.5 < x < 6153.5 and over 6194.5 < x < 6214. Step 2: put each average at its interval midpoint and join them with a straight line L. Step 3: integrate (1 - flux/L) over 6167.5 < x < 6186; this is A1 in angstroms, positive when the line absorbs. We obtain 0.7 angstroms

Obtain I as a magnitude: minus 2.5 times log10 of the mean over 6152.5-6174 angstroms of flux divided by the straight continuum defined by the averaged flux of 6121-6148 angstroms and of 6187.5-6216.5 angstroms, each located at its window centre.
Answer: 0.08 mag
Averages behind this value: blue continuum 0.82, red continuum 0.809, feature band 0.761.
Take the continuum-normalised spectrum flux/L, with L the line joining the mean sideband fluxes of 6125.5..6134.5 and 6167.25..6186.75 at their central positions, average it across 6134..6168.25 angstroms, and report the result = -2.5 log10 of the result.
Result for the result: 0.05 mag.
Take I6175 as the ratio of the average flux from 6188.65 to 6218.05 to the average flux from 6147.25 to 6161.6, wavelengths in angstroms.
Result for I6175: 1.07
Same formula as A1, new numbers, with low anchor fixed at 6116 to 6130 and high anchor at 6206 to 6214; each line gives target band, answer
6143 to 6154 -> 0.2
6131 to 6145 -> -0.1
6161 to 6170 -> 0.7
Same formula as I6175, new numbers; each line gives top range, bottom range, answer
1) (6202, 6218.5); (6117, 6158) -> 0.98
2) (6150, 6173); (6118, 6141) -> 0.93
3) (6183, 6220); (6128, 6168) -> 1.02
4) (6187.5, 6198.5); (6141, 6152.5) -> 1.03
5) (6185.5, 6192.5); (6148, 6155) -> 1.05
